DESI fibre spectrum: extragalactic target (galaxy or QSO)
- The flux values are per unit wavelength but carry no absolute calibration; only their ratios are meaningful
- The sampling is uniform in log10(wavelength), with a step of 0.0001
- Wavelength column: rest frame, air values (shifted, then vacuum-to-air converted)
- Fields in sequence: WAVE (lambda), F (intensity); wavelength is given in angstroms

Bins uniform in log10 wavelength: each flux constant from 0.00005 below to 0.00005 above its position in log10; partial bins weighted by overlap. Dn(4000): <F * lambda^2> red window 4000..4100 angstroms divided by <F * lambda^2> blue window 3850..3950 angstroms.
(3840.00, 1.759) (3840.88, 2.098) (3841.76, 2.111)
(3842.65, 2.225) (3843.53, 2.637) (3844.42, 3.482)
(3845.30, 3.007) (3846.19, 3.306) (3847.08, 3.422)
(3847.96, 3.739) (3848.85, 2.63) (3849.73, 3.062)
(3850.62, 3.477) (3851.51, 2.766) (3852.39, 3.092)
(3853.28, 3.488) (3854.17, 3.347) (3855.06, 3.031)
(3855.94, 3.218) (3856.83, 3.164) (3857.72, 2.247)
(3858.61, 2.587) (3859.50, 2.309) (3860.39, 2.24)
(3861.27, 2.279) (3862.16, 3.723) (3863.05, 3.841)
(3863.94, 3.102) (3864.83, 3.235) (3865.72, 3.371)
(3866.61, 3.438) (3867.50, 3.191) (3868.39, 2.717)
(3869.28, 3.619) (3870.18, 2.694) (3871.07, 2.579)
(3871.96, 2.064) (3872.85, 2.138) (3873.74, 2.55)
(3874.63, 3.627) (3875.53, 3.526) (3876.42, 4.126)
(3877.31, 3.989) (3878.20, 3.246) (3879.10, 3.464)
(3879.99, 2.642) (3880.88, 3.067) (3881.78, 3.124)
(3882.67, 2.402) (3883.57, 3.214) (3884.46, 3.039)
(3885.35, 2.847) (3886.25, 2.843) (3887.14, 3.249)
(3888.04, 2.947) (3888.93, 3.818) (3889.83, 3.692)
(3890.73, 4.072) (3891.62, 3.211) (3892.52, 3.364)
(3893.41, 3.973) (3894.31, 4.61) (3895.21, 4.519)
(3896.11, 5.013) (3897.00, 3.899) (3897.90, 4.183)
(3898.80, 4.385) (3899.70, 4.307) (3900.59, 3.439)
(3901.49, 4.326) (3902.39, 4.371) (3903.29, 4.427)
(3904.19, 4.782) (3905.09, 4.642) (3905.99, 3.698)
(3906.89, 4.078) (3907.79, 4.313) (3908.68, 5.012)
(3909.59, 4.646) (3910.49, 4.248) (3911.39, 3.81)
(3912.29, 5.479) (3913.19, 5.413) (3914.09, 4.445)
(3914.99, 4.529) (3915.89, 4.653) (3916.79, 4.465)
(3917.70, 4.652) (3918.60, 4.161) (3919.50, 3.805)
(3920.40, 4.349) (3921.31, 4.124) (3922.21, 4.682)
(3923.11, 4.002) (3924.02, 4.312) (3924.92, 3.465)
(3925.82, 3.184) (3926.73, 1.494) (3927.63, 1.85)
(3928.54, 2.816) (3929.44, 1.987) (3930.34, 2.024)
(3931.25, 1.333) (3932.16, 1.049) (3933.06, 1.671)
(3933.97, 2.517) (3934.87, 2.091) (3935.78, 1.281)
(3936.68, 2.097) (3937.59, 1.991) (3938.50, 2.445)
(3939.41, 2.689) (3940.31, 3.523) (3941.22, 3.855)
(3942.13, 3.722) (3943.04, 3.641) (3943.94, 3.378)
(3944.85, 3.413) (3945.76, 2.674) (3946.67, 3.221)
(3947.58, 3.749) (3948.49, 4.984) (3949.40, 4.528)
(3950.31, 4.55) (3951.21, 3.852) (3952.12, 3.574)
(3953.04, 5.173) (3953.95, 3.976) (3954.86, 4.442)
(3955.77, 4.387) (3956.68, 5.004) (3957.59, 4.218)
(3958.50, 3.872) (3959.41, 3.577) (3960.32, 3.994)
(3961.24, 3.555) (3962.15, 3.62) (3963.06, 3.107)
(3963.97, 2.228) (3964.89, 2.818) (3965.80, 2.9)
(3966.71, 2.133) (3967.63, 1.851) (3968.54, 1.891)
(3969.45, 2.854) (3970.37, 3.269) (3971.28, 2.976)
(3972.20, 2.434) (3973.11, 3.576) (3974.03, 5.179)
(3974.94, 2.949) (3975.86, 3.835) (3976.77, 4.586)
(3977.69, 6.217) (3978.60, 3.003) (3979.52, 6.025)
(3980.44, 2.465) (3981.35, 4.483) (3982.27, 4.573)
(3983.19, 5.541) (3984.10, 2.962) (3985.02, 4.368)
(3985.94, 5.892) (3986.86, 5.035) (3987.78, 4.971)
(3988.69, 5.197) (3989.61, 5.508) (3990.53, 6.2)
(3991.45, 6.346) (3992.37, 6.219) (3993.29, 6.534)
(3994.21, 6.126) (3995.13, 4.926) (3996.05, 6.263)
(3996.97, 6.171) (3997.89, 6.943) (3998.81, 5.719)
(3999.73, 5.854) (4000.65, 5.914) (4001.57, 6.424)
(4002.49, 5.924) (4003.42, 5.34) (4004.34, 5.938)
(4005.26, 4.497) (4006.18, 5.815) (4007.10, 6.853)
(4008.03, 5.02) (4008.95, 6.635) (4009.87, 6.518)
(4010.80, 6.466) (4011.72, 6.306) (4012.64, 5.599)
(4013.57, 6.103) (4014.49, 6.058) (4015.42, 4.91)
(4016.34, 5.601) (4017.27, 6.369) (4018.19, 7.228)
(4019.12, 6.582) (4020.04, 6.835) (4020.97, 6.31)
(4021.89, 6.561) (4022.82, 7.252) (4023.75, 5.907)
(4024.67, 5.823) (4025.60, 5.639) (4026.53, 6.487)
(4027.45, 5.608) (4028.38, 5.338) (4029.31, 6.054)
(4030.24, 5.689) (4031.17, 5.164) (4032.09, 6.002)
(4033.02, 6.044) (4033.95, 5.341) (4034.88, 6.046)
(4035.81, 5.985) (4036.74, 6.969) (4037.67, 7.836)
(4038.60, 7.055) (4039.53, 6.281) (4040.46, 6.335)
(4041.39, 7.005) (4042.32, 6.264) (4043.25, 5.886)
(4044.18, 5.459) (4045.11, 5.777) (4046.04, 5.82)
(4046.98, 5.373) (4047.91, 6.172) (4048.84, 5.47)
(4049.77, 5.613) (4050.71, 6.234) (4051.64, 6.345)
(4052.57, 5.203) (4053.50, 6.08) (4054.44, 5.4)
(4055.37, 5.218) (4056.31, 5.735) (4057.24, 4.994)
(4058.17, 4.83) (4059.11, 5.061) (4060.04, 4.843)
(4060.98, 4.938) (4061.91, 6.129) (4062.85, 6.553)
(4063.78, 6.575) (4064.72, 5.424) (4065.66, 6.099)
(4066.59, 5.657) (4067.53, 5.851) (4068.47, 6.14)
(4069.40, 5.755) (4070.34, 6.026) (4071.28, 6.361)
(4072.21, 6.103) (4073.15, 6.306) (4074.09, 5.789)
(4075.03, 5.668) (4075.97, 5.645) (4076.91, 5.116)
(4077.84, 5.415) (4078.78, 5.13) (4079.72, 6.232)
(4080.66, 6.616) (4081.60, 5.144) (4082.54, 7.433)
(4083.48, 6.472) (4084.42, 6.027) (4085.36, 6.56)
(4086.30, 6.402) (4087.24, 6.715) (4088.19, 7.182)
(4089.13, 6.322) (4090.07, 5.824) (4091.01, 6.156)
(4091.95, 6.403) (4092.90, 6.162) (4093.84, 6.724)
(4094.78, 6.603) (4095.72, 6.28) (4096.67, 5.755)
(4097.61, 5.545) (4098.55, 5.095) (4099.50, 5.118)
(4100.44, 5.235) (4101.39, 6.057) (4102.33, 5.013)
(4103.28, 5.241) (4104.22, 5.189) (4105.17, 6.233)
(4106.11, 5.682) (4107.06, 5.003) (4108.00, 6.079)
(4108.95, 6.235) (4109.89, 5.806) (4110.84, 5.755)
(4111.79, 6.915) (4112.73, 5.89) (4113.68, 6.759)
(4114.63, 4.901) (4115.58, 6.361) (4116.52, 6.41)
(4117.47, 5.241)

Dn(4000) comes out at 1.89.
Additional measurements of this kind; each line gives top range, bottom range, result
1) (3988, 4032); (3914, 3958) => 1.82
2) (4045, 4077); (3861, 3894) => 1.96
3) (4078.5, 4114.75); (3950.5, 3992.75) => 1.57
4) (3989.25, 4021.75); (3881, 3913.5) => 1.61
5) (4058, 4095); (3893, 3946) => 1.80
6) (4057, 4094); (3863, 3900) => 1.94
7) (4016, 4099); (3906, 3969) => 1.83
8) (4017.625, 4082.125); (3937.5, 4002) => 1.45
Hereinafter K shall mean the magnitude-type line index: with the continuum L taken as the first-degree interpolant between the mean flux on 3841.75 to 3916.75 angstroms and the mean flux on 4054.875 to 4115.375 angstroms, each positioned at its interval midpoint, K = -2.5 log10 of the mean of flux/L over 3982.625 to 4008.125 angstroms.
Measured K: -0.17 mag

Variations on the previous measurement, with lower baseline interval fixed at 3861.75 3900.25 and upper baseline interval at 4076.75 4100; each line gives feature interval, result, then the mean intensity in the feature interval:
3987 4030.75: -0.18 mag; 6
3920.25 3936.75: 0.46 mag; 2.63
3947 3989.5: 0.16 mag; 3.93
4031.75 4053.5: -0.11 mag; 6.11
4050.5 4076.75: 0.01 mag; 5.74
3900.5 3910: -0.17 mag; 4.37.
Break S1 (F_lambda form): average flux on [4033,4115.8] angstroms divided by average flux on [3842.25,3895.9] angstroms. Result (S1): 1.87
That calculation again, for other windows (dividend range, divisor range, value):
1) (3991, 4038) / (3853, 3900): 1.85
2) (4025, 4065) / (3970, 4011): 1.13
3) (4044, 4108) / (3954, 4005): 1.29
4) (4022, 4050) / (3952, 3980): 1.66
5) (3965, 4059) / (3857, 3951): 1.58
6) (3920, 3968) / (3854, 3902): 0.97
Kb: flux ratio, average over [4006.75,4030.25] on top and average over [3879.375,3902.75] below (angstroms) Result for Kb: 1.69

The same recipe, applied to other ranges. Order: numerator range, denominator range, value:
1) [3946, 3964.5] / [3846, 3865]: 1.30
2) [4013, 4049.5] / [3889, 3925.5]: 1.43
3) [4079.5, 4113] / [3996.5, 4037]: 1.00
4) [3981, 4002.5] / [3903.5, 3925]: 1.26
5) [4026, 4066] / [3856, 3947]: 1.73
